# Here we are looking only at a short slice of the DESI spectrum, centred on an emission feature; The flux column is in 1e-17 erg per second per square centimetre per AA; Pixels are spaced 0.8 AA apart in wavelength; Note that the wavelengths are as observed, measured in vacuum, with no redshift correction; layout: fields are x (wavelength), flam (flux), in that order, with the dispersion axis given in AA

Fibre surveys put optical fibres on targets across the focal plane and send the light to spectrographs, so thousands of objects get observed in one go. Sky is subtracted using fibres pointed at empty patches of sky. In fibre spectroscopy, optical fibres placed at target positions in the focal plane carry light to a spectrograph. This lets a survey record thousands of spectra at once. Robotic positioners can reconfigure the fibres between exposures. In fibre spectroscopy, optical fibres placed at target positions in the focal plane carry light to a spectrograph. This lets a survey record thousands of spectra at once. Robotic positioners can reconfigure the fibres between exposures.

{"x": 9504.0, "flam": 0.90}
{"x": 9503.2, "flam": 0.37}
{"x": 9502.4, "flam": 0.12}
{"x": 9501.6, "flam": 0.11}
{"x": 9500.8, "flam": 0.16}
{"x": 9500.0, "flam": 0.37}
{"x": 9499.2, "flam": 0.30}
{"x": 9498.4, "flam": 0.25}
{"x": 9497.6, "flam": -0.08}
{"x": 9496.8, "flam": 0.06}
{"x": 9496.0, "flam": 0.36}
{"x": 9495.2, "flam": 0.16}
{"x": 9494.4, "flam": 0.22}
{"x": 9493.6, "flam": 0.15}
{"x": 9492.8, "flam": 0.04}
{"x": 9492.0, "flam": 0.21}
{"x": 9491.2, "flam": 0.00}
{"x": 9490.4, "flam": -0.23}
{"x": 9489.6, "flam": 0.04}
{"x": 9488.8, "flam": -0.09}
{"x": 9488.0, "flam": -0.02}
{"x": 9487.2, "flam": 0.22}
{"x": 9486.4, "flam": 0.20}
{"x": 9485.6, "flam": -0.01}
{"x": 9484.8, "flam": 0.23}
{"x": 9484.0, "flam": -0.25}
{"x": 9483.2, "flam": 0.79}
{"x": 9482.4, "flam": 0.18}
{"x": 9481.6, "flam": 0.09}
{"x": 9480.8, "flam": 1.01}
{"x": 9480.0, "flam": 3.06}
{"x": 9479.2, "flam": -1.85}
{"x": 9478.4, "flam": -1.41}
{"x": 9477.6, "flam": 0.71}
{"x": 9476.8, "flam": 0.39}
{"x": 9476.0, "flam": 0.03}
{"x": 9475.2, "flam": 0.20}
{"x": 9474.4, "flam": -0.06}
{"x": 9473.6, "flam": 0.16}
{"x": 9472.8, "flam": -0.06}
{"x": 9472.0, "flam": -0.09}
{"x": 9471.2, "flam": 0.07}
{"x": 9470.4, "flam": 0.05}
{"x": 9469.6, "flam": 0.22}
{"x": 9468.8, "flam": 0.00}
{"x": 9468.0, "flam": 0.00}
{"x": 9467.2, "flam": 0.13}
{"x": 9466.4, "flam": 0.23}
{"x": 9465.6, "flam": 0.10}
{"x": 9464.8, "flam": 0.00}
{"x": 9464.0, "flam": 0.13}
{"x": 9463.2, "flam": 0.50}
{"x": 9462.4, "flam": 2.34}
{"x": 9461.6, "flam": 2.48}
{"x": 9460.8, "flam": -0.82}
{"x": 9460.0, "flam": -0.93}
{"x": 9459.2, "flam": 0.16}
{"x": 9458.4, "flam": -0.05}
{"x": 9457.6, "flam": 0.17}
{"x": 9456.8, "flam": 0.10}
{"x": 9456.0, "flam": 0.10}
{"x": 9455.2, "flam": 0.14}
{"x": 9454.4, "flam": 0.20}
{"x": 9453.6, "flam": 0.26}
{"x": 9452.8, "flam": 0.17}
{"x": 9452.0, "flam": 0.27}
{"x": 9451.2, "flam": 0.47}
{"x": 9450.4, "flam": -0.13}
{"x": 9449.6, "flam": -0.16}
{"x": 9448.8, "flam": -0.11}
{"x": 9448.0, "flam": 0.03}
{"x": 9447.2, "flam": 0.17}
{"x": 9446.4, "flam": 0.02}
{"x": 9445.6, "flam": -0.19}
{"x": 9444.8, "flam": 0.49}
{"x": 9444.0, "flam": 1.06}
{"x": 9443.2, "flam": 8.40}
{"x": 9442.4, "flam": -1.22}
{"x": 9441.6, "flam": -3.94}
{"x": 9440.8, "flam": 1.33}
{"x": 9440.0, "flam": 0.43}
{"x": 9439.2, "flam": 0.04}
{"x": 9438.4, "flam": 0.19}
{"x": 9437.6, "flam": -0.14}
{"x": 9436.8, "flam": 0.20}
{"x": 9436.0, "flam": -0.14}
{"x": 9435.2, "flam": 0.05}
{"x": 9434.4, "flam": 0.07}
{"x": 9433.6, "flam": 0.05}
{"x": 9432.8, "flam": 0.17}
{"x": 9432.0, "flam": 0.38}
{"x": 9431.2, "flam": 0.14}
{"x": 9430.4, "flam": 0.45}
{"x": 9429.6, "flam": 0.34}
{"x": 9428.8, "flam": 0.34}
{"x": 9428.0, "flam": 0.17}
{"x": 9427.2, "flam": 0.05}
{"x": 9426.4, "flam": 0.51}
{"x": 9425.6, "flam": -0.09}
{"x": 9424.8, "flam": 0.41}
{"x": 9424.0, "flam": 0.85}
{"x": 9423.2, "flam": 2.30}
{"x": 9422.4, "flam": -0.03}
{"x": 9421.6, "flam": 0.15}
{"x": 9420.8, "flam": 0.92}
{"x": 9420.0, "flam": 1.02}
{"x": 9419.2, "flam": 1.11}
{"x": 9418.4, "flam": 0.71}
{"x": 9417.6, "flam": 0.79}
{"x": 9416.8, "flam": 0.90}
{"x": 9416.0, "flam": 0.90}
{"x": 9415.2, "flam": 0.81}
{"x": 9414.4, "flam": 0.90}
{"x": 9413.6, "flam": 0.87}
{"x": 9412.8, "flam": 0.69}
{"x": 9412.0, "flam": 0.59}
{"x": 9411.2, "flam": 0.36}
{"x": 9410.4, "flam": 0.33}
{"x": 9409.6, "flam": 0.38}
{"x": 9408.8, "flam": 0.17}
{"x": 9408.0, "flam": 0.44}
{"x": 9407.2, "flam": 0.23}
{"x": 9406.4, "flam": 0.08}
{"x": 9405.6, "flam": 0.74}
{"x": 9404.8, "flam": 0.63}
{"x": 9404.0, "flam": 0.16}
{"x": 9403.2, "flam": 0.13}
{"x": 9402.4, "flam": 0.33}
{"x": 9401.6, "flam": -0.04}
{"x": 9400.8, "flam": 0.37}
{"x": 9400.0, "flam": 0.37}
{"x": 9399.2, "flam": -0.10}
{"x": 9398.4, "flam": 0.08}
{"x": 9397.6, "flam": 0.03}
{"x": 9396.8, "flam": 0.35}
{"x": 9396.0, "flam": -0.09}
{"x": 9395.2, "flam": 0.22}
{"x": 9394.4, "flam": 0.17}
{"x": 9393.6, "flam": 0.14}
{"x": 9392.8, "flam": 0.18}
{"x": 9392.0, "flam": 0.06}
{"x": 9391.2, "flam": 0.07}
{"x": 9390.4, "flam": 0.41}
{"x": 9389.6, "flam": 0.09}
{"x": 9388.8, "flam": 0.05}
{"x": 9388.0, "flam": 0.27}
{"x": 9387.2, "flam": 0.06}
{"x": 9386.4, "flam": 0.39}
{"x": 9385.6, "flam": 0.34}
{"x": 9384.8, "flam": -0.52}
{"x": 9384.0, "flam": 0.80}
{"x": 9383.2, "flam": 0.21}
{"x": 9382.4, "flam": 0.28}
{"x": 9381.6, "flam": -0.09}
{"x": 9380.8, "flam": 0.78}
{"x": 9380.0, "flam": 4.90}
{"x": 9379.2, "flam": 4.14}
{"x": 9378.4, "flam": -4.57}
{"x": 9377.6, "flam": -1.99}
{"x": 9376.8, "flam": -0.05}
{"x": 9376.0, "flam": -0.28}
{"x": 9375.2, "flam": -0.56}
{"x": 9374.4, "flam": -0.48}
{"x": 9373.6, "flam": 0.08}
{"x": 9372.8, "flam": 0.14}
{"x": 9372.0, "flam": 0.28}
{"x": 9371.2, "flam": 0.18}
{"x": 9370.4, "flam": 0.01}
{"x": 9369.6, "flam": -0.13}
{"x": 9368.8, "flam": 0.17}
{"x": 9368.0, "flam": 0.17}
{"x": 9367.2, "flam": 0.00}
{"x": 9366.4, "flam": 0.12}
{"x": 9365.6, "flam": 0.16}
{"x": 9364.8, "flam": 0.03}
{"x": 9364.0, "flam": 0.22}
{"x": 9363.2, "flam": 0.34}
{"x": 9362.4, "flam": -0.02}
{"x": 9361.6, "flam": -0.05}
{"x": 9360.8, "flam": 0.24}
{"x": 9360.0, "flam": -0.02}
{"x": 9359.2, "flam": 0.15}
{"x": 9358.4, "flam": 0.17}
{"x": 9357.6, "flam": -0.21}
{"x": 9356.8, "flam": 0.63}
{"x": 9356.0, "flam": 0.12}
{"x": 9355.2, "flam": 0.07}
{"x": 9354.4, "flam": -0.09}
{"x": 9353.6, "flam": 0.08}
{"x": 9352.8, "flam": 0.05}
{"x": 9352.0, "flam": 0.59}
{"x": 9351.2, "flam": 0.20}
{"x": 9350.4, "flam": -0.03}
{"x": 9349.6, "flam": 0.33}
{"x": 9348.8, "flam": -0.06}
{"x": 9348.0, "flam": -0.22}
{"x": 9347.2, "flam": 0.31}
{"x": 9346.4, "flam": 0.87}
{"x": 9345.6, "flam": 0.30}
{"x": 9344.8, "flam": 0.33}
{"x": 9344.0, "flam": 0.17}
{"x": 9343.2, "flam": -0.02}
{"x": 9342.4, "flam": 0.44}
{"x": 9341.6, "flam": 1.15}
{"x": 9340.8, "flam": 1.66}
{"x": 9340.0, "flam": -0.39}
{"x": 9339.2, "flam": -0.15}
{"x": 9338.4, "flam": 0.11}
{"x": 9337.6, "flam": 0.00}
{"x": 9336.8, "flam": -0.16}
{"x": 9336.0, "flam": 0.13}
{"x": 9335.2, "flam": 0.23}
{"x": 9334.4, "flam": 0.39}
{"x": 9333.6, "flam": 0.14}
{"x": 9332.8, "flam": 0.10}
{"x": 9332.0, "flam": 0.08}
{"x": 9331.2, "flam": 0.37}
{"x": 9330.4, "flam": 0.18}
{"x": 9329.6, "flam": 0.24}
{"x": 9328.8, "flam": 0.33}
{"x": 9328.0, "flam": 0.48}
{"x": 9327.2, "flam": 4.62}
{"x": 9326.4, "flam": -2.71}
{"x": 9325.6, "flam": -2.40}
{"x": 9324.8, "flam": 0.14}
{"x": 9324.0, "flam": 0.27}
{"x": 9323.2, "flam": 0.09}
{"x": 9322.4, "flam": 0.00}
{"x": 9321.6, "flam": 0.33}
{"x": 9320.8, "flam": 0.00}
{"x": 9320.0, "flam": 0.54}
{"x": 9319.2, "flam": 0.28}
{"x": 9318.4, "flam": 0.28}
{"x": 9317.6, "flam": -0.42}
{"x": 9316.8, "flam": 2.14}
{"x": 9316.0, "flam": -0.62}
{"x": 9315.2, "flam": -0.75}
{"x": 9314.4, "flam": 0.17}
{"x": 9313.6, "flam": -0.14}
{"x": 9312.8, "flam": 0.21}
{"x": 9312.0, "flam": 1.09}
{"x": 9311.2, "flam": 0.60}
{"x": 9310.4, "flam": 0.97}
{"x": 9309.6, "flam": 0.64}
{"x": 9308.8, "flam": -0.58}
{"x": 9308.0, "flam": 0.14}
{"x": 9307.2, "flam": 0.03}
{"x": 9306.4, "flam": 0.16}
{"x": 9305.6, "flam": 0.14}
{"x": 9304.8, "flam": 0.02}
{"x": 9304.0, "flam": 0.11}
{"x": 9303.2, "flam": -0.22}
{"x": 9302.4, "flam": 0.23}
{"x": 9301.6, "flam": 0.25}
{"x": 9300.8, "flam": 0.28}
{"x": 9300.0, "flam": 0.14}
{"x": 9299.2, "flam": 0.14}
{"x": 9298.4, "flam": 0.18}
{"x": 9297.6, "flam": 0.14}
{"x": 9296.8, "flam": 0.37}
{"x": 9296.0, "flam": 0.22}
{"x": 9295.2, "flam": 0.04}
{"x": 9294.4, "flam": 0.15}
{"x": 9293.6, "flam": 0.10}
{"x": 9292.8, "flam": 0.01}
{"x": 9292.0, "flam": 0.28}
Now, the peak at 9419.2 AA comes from [O II]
